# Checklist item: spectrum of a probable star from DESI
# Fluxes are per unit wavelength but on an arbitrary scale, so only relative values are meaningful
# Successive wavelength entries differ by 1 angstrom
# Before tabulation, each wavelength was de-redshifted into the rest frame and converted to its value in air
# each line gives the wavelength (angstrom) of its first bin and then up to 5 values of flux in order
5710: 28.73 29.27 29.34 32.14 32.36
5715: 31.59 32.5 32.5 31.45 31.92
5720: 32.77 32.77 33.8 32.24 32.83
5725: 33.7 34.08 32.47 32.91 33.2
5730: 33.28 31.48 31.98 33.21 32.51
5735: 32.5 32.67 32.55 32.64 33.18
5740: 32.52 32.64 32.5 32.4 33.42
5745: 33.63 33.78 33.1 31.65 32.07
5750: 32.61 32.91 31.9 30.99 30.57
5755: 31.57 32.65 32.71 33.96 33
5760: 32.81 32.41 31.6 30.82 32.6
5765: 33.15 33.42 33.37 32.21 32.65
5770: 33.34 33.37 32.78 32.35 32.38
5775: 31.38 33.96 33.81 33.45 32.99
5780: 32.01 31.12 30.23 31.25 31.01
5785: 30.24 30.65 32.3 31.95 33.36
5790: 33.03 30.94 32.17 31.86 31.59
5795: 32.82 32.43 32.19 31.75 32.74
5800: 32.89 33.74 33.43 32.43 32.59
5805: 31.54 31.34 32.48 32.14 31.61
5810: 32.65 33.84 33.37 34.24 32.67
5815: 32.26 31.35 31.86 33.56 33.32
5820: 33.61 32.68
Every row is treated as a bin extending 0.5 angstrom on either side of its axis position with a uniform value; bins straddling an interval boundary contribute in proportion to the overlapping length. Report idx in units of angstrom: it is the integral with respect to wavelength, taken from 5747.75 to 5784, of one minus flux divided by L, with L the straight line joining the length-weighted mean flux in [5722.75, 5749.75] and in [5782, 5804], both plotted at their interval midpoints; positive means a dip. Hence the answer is 0.1 angstrom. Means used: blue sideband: 32.8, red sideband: 32.1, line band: 32.4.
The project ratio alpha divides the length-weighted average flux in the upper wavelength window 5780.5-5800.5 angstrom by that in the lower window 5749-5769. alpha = 0.98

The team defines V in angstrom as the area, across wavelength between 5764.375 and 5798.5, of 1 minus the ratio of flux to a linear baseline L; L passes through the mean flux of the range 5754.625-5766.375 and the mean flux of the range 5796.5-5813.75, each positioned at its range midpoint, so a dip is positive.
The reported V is 0.33 angstrom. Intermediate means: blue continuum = 32.6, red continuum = 32.6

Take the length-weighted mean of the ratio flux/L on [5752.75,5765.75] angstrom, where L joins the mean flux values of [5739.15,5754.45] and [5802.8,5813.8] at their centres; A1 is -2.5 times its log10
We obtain 0.008 mag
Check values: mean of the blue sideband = 32.5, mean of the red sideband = 32.6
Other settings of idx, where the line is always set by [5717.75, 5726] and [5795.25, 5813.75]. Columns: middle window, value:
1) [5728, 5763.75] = 0.28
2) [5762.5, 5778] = -0.04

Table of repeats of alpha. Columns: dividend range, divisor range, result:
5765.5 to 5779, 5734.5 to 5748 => 1.00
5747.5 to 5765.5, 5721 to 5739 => 0.98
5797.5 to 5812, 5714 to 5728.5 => 1.00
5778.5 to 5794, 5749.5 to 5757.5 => 0.99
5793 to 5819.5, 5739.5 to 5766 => 1.00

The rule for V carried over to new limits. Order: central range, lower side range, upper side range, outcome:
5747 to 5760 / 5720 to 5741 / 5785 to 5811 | 0.1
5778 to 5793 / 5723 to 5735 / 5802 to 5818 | 0.4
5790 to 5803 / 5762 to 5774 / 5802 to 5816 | 0.1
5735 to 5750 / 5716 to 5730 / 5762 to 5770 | 0.0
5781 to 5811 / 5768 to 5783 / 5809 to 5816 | 0.6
